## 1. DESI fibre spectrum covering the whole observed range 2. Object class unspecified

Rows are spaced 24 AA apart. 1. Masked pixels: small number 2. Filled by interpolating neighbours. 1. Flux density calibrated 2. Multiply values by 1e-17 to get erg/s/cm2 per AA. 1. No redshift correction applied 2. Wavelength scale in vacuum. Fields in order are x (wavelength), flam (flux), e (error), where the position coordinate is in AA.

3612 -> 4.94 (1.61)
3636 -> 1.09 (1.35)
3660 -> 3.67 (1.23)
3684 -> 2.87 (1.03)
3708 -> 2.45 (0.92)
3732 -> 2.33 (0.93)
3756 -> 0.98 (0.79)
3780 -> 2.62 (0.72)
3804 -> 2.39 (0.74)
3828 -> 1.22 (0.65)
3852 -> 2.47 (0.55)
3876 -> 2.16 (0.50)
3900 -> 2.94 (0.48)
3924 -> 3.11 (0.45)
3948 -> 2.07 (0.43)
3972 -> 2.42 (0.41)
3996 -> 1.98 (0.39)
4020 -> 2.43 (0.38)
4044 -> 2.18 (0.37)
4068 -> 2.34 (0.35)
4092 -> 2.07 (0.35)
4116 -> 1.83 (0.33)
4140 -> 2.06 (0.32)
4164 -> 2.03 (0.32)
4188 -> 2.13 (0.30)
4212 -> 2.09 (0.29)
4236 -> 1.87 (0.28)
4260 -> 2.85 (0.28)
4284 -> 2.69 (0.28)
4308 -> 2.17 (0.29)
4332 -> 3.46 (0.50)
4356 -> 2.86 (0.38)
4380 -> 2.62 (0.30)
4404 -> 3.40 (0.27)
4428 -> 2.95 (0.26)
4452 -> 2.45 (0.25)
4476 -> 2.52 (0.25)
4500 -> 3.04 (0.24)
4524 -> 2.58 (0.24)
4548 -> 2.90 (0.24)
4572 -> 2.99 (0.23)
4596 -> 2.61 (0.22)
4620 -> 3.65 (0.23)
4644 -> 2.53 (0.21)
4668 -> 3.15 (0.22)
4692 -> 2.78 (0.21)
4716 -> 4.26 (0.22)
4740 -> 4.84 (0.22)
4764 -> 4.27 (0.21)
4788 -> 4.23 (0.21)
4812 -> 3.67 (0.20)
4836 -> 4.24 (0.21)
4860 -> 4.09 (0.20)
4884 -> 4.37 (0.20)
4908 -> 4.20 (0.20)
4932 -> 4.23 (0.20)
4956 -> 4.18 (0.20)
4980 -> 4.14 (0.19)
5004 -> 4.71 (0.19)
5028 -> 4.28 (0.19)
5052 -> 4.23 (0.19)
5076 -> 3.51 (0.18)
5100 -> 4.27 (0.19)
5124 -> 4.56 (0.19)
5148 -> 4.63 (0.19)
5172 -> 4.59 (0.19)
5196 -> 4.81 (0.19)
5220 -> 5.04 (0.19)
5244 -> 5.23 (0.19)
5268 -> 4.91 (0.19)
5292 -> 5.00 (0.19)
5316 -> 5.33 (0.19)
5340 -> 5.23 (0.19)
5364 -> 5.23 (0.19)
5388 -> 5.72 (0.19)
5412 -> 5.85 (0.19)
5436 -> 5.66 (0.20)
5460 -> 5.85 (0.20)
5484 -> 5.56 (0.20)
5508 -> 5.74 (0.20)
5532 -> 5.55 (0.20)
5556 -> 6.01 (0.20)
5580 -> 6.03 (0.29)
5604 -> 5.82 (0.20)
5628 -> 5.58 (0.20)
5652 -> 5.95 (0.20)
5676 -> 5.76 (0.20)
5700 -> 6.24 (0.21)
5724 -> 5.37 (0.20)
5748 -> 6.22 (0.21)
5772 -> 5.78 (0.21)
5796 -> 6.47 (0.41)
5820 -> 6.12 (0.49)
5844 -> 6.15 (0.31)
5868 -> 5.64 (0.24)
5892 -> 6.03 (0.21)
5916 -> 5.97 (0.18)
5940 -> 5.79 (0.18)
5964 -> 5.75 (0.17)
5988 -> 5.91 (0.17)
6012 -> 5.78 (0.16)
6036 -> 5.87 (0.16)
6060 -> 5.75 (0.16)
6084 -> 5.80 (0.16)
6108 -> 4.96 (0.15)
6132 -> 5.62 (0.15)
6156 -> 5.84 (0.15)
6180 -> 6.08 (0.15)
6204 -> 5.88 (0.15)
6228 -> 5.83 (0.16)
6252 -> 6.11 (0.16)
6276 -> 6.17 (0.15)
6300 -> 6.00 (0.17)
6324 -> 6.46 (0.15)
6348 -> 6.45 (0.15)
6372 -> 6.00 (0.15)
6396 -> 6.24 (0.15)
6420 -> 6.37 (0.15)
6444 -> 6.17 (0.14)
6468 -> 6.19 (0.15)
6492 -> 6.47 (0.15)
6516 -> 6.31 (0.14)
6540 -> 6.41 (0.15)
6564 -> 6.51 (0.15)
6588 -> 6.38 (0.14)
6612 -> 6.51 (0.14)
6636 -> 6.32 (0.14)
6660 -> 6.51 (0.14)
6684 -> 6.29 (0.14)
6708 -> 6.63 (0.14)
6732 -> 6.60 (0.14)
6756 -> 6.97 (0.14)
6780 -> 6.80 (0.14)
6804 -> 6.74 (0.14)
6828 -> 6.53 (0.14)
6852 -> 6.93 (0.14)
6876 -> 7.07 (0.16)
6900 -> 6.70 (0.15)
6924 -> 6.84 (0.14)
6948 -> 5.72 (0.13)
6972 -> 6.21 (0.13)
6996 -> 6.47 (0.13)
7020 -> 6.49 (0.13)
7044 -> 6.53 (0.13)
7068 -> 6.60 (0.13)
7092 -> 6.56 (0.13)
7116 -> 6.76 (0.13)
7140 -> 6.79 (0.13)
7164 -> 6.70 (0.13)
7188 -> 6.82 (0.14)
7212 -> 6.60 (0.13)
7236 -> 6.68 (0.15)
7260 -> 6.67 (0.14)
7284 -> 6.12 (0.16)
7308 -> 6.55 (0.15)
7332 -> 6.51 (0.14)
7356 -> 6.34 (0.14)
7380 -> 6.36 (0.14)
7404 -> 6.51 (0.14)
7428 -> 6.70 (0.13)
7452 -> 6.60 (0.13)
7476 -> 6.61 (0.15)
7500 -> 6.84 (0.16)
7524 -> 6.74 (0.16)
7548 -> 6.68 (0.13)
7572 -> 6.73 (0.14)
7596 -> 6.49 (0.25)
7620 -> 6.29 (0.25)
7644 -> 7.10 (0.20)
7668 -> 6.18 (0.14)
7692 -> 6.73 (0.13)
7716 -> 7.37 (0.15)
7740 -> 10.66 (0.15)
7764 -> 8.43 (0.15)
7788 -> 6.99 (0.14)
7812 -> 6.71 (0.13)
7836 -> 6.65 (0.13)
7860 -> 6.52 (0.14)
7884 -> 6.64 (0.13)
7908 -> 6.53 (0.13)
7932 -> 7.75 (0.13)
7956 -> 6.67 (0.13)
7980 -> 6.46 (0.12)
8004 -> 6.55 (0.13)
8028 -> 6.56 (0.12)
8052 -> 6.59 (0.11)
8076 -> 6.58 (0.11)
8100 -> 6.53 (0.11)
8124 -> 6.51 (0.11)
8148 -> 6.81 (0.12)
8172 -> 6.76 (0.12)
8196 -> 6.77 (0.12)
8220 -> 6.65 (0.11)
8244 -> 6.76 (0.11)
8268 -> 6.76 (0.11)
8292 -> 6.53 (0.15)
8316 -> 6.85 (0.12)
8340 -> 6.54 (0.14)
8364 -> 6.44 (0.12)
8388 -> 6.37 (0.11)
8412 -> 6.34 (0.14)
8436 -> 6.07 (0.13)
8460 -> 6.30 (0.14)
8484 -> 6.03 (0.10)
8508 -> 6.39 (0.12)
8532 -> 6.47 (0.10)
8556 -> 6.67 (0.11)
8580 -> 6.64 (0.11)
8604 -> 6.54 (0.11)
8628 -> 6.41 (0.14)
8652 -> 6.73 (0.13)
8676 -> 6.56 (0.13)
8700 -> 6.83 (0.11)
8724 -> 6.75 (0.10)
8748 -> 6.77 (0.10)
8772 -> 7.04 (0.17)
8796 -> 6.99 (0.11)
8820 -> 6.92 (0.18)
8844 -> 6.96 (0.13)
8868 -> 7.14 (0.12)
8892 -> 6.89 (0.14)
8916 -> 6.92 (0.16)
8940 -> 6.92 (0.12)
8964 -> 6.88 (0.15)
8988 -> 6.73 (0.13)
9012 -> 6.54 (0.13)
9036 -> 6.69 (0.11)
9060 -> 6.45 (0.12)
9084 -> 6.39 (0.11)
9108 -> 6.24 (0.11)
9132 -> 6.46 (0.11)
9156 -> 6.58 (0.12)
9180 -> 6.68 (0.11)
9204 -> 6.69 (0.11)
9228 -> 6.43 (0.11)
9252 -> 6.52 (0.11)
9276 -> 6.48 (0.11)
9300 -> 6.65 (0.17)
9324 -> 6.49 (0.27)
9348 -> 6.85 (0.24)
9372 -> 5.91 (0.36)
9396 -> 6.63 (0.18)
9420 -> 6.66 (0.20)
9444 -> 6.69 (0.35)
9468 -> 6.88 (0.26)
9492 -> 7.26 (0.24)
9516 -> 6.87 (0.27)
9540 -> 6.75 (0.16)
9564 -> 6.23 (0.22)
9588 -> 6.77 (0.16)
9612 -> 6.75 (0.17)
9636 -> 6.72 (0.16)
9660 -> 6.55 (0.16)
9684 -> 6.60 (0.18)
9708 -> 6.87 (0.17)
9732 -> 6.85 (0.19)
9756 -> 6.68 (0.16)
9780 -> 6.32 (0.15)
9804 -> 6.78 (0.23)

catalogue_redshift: 0.180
